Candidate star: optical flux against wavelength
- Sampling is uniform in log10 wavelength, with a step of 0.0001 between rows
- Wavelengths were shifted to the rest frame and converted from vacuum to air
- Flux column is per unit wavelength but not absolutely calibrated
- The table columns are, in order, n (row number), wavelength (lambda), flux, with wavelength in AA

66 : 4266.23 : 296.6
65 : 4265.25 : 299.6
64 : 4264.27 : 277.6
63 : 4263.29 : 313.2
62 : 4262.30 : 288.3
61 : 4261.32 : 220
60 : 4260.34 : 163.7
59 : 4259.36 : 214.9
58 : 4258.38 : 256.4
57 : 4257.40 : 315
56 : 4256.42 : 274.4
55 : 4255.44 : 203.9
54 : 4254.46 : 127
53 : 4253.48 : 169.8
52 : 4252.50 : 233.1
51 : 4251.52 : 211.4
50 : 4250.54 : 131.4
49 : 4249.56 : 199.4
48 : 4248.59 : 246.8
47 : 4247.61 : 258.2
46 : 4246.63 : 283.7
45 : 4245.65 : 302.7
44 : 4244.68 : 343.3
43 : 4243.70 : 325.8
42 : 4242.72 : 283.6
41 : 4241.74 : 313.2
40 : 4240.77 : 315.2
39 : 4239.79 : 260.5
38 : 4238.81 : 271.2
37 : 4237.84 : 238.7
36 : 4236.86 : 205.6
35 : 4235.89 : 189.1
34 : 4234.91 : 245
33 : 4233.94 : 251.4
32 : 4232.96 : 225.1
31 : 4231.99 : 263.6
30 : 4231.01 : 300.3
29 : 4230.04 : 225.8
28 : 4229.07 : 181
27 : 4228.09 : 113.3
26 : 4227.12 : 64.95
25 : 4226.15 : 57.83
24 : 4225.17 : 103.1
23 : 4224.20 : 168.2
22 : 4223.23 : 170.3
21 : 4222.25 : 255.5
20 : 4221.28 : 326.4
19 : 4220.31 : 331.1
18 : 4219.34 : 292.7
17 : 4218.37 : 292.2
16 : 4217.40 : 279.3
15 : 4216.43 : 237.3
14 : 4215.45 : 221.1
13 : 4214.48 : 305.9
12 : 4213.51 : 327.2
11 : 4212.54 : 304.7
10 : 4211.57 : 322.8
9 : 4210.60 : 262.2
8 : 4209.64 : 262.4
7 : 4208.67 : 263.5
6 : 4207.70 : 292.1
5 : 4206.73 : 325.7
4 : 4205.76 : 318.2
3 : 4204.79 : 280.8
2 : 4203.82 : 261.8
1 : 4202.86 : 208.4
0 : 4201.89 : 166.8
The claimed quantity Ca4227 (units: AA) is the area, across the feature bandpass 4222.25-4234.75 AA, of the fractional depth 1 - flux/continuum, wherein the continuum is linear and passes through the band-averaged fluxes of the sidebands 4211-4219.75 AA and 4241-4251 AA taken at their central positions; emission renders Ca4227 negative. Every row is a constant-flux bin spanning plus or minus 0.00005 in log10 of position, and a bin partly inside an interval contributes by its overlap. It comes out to 4.4 AA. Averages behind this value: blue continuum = 287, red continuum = 271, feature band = 182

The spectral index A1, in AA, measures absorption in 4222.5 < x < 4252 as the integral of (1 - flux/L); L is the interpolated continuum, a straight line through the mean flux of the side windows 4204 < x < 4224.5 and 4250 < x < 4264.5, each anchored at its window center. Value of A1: 2.72 AA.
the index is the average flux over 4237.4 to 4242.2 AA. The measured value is 280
